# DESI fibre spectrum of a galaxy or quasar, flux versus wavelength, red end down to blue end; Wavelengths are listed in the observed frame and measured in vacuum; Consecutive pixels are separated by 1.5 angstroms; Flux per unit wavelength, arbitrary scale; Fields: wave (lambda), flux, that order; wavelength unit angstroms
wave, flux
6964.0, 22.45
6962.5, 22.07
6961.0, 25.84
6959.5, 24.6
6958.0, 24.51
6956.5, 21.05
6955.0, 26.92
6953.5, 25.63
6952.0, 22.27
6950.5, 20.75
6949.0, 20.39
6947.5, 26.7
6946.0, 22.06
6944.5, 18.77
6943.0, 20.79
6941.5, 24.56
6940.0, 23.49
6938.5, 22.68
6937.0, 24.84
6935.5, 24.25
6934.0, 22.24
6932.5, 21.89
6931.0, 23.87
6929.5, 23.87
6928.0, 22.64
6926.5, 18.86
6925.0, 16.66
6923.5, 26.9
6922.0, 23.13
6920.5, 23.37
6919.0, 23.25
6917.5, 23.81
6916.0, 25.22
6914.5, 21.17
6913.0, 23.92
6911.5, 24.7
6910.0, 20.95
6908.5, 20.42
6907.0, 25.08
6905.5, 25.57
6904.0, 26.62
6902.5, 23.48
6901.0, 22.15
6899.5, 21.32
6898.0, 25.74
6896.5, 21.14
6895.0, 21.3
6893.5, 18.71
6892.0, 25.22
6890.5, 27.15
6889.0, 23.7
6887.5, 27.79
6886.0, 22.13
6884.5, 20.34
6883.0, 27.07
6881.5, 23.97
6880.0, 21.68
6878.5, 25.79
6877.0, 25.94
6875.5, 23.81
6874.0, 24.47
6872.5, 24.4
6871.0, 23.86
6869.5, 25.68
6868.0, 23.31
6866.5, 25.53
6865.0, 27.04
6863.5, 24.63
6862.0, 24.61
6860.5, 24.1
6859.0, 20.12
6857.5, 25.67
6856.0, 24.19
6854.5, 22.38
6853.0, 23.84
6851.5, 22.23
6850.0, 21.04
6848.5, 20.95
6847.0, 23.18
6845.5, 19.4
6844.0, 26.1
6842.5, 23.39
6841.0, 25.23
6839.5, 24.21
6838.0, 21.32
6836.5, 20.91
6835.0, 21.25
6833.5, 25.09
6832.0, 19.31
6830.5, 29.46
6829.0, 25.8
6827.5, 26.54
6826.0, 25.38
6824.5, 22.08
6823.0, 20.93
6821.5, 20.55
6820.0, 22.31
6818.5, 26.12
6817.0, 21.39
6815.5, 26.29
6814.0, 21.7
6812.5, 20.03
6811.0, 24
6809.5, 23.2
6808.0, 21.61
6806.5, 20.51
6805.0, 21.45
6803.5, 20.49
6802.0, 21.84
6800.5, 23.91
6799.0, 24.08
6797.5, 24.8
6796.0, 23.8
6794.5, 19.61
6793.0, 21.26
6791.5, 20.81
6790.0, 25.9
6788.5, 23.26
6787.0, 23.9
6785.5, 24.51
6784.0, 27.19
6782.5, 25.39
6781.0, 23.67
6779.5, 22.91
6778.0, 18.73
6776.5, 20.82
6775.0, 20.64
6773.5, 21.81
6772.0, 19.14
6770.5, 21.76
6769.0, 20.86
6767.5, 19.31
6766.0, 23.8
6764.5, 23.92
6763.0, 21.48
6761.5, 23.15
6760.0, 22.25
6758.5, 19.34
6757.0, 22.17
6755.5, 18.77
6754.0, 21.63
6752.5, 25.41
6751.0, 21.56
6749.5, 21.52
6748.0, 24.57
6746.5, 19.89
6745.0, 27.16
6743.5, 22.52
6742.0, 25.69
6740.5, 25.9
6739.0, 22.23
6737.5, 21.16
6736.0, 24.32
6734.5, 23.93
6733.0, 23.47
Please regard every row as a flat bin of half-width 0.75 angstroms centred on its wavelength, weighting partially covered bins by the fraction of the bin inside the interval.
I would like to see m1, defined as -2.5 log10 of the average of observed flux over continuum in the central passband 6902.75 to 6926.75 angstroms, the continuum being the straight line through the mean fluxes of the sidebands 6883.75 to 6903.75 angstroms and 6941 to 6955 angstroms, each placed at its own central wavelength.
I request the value -0.01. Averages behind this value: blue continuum 23.2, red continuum 22.6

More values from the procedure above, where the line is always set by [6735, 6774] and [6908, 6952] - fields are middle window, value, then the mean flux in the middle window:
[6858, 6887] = -0.08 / 24.2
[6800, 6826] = 0.01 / 22.3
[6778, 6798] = -0.05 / 23.4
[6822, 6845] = -0.06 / 23.7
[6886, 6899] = -0.05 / 23.7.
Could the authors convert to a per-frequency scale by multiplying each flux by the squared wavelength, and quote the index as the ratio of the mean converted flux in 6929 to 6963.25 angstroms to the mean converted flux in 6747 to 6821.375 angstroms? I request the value 1.09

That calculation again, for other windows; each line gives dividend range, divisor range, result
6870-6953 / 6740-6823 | 1.07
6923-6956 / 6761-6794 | 1.06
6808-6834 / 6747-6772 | 1.09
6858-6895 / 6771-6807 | 1.10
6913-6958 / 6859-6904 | 0.97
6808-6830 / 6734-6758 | 1.04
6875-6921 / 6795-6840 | 1.05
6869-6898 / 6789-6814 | 1.10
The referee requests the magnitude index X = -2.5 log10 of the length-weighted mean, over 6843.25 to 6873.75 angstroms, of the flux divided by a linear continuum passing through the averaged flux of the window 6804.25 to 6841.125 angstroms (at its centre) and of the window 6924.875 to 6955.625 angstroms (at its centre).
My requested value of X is -0.033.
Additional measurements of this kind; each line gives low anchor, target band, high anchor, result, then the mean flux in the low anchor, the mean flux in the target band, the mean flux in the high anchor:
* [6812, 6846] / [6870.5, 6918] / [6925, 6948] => -0.04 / 23.3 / 23.7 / 22.5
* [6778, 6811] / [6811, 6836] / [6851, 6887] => 0.00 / 23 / 23.4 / 24.1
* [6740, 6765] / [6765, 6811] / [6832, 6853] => 0.01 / 22.7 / 22.4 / 22.6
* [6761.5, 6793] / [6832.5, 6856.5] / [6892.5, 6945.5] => -0.01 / 22.5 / 22.7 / 22.8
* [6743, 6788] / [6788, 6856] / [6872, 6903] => 0.00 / 22.3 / 22.9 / 23.7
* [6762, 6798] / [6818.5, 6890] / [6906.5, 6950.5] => -0.05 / 22.5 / 23.7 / 22.7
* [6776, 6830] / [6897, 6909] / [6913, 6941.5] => -0.04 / 23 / 23.8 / 23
